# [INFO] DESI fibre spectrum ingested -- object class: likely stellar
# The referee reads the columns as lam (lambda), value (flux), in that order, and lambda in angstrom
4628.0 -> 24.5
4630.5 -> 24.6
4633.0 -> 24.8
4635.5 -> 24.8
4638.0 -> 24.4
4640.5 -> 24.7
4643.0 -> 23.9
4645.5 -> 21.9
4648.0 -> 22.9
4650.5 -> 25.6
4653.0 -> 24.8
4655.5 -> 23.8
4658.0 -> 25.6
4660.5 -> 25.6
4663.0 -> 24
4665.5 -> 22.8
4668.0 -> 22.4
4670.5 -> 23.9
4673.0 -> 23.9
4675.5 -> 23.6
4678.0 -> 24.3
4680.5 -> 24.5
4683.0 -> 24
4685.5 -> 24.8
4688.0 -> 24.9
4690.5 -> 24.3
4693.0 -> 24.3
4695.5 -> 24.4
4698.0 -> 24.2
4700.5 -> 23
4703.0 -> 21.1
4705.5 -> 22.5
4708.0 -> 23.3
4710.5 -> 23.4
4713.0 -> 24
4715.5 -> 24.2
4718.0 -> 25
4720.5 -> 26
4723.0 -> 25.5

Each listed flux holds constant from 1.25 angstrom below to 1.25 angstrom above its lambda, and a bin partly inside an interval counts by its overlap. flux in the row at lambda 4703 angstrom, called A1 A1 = 21.1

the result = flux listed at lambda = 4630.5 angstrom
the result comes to 24.6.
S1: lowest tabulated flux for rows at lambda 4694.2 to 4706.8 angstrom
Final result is 21.1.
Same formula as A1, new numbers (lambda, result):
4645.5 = 21.9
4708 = 23.3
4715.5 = 24.2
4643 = 23.9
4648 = 22.9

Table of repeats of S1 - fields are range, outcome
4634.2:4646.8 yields 21.9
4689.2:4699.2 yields 24.2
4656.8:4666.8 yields 22.8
